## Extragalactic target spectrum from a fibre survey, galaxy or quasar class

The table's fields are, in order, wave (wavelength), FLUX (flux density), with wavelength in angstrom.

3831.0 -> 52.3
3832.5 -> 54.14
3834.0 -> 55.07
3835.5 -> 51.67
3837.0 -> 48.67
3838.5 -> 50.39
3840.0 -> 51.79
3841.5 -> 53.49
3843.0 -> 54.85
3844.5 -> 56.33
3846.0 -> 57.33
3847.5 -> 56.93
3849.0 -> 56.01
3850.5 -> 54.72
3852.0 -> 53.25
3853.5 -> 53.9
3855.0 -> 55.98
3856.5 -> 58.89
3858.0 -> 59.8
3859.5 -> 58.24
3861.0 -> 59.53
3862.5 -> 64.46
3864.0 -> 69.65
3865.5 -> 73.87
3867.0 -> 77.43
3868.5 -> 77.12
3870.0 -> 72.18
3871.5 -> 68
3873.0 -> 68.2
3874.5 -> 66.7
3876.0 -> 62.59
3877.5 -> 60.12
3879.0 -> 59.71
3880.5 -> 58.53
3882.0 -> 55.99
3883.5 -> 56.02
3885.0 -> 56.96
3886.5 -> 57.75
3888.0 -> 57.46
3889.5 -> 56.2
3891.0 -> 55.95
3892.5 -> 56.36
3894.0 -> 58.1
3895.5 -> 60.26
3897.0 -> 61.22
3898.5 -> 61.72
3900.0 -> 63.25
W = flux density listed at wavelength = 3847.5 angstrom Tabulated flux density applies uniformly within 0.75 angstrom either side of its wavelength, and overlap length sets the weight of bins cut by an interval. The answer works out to 56.93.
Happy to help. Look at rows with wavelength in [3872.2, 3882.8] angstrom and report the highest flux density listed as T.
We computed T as 68.2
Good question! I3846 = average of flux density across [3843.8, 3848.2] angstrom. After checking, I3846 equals 56.9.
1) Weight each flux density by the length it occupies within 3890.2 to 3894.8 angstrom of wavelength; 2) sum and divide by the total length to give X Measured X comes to 56.8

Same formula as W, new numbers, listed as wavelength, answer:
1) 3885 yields 56.96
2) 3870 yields 72.18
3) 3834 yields 55.07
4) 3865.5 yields 73.87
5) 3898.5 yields 61.72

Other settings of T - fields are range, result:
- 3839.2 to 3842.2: 53.49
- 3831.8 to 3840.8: 55.07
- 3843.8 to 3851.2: 57.33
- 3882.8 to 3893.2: 57.75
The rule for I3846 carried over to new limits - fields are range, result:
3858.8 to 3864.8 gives 63.1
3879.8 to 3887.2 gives 57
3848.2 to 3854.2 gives 54.5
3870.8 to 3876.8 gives 66.3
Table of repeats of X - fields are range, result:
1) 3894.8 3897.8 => 60.8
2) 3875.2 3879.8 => 60.8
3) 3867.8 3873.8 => 71.3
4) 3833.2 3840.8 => 51.5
